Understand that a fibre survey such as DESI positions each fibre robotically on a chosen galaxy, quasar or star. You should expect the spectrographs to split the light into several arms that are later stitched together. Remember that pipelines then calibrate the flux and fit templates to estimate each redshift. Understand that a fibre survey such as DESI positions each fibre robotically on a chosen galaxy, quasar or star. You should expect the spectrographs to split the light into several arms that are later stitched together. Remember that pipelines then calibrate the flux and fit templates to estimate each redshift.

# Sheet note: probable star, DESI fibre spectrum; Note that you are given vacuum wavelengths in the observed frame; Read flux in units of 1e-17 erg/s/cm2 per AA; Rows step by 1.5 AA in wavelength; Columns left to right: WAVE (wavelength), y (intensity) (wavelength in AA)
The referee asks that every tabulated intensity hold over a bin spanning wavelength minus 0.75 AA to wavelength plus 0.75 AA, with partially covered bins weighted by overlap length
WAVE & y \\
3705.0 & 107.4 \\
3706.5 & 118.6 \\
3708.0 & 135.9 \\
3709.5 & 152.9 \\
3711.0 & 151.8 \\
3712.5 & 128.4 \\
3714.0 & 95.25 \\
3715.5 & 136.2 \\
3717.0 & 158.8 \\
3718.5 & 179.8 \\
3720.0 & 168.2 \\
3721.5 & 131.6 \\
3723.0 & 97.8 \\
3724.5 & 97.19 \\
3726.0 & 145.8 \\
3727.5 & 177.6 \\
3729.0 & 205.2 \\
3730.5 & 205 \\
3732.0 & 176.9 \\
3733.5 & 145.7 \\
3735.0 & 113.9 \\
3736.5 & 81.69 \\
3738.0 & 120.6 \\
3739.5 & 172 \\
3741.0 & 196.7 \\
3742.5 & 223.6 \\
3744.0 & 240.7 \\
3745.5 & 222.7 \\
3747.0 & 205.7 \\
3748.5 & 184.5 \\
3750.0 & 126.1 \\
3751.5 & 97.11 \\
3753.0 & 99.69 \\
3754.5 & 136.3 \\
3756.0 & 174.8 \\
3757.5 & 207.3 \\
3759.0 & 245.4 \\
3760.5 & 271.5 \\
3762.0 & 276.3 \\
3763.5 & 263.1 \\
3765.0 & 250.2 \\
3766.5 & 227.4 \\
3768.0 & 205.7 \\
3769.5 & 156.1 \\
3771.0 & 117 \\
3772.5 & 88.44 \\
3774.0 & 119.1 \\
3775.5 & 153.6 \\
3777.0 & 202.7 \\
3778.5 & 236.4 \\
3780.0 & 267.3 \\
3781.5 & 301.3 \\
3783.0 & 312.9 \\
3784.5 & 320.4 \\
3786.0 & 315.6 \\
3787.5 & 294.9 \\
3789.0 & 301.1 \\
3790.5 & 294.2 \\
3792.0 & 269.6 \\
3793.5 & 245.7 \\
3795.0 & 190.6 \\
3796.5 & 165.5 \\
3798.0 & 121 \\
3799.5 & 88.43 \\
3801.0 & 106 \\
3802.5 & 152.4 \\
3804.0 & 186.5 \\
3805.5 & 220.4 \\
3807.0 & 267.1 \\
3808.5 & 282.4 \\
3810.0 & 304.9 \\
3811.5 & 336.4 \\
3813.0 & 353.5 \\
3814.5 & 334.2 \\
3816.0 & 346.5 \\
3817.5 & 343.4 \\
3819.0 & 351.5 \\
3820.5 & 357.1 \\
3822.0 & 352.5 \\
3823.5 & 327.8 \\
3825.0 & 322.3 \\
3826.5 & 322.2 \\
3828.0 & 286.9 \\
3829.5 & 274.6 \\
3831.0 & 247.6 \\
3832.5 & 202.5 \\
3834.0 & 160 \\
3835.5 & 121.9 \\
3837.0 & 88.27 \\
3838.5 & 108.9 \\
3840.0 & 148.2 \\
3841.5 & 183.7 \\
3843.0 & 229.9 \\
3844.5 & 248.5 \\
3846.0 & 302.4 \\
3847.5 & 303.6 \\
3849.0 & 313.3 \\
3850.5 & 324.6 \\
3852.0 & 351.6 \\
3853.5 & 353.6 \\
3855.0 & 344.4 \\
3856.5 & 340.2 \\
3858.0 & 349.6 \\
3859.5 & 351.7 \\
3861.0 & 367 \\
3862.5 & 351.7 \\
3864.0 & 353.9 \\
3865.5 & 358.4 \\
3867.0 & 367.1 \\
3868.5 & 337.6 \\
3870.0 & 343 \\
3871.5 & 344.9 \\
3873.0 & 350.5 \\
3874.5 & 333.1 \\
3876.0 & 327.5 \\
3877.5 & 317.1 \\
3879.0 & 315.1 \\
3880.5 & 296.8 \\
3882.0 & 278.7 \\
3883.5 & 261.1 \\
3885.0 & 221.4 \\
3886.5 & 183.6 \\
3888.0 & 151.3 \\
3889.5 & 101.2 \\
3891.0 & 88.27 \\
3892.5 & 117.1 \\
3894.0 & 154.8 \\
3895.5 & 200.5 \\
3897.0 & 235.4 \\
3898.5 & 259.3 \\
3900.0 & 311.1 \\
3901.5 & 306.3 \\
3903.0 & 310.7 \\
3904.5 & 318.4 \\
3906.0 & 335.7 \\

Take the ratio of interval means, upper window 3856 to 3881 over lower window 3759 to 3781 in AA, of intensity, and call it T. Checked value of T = 1.67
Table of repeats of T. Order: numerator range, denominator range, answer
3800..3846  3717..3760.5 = 1.53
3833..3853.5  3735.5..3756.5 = 1.40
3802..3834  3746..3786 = 1.43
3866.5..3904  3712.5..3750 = 1.62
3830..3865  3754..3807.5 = 1.24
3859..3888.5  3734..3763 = 1.74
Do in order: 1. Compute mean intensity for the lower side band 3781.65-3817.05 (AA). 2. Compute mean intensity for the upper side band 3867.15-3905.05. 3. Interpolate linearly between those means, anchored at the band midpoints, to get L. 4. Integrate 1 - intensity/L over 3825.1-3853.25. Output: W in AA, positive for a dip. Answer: 2.02 AA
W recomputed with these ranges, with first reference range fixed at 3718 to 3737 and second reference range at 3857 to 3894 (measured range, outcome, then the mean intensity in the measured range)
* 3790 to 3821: -4.3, 252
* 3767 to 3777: 2.2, 147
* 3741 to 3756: -0.5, 172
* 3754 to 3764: -2.7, 226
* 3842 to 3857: -2.8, 309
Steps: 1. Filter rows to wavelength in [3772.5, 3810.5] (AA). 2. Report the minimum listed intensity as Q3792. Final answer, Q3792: 88.43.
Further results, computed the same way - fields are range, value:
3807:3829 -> 267.1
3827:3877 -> 88.27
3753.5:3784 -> 88.44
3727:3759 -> 81.69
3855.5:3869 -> 337.6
